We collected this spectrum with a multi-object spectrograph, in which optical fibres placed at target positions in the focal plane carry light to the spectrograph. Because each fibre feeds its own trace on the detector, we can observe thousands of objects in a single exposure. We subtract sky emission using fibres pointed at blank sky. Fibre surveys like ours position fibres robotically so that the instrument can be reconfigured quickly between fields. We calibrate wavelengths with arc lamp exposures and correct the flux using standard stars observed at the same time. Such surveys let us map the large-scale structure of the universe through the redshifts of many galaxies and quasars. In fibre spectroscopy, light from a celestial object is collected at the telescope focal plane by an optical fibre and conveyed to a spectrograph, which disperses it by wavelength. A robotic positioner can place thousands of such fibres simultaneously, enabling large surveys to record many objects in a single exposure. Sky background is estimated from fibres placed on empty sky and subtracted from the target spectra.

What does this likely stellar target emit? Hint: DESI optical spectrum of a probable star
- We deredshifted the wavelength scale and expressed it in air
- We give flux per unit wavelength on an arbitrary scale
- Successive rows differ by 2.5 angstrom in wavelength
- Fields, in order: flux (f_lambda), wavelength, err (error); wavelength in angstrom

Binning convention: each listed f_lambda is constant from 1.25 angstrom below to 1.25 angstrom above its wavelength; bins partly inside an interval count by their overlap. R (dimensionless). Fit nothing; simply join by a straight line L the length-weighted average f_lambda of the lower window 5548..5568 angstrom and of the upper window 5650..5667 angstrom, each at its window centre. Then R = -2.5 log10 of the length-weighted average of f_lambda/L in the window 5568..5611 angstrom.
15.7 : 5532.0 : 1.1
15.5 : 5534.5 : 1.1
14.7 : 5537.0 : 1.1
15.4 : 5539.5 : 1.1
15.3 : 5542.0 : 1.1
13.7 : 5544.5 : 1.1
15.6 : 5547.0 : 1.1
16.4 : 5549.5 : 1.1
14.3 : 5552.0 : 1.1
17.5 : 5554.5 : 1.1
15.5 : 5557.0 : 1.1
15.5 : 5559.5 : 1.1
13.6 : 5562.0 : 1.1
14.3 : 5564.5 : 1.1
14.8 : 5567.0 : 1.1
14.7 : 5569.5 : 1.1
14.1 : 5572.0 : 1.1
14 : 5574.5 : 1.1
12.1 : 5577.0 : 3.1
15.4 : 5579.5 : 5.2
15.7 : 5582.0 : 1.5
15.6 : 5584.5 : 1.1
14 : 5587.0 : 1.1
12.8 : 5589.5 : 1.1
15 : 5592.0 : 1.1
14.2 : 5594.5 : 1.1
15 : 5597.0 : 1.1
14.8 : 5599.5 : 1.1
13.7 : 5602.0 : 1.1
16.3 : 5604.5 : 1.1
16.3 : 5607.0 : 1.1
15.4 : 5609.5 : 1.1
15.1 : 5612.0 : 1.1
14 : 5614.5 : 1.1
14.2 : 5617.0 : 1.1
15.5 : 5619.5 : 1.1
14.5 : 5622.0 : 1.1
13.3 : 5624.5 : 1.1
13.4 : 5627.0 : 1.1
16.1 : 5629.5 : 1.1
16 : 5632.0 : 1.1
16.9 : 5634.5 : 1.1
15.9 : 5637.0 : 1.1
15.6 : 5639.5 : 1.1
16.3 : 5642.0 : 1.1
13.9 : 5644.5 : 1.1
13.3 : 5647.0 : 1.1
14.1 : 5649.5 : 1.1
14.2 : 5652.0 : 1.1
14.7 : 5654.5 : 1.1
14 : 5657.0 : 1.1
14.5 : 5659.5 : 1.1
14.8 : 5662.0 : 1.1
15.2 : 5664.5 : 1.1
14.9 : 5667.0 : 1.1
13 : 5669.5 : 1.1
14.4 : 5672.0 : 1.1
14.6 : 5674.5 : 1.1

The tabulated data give 0.028 mag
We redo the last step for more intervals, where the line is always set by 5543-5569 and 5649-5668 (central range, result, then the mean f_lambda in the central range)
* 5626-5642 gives -0.07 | 15.7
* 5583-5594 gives 0.04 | 14.4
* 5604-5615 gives -0.05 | 15.5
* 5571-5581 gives 0.08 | 13.9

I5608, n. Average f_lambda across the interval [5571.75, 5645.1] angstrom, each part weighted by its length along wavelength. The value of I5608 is 14.9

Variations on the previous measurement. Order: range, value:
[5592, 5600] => 14.7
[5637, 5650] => 14.8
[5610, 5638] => 15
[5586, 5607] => 14.6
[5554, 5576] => 14.8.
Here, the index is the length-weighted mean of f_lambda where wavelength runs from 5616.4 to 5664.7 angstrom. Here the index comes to 14.8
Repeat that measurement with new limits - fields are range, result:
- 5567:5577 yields 14.1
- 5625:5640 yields 15.5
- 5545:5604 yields 14.7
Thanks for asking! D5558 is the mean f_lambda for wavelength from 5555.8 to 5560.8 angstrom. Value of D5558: 15.5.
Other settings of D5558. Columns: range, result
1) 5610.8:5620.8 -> 14.7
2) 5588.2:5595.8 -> 14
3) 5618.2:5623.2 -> 15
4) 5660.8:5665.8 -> 15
